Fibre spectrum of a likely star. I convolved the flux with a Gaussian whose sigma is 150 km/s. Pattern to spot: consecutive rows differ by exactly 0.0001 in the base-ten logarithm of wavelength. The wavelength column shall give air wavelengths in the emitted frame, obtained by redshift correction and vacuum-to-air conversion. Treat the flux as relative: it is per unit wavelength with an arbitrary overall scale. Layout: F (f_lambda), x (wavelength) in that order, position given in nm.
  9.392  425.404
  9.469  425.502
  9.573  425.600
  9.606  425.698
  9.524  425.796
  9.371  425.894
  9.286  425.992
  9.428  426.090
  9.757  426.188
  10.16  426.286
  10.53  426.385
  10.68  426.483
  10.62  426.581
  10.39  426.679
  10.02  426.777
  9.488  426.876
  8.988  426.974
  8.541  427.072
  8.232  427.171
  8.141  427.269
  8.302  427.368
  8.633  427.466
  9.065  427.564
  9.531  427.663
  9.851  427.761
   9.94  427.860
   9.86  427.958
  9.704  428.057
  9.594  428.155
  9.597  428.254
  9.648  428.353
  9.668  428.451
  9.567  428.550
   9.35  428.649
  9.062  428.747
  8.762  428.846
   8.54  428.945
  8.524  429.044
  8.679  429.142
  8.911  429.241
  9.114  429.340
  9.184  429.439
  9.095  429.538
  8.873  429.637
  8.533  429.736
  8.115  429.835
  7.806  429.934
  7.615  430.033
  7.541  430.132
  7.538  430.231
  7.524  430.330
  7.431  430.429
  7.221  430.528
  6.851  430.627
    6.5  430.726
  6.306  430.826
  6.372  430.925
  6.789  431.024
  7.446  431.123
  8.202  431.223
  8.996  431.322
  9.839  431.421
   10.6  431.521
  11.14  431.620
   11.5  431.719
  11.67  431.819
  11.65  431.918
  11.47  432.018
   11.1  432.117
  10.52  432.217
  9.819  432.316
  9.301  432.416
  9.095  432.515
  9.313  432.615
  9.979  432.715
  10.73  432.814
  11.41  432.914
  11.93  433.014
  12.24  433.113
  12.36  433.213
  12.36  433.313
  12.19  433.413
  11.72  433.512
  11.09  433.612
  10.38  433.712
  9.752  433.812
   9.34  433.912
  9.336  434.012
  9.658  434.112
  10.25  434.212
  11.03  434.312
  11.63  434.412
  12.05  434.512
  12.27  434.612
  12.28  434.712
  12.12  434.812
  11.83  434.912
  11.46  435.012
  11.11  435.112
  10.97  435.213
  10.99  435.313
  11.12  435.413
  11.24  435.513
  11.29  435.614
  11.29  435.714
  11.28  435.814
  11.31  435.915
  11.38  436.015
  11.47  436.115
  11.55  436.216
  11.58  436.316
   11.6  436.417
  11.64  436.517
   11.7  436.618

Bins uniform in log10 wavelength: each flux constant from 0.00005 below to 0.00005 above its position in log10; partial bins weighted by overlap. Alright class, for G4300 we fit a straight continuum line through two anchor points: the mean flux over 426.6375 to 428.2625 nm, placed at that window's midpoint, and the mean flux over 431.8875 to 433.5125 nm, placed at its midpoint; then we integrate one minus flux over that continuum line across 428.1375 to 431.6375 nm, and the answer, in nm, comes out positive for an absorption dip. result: 0.563 nm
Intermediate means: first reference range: 9.27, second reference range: 11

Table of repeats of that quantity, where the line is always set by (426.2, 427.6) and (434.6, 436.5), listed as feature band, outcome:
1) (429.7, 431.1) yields 0.40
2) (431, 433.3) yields 0.06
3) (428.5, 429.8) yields 0.13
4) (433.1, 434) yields -0.01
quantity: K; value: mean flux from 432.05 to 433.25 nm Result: 10.6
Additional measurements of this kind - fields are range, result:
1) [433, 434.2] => 11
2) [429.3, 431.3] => 7.71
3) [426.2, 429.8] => 9.31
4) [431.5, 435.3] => 11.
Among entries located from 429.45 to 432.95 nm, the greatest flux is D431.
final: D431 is 11.67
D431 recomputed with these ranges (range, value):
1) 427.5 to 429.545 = 9.94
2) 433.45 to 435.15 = 12.28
